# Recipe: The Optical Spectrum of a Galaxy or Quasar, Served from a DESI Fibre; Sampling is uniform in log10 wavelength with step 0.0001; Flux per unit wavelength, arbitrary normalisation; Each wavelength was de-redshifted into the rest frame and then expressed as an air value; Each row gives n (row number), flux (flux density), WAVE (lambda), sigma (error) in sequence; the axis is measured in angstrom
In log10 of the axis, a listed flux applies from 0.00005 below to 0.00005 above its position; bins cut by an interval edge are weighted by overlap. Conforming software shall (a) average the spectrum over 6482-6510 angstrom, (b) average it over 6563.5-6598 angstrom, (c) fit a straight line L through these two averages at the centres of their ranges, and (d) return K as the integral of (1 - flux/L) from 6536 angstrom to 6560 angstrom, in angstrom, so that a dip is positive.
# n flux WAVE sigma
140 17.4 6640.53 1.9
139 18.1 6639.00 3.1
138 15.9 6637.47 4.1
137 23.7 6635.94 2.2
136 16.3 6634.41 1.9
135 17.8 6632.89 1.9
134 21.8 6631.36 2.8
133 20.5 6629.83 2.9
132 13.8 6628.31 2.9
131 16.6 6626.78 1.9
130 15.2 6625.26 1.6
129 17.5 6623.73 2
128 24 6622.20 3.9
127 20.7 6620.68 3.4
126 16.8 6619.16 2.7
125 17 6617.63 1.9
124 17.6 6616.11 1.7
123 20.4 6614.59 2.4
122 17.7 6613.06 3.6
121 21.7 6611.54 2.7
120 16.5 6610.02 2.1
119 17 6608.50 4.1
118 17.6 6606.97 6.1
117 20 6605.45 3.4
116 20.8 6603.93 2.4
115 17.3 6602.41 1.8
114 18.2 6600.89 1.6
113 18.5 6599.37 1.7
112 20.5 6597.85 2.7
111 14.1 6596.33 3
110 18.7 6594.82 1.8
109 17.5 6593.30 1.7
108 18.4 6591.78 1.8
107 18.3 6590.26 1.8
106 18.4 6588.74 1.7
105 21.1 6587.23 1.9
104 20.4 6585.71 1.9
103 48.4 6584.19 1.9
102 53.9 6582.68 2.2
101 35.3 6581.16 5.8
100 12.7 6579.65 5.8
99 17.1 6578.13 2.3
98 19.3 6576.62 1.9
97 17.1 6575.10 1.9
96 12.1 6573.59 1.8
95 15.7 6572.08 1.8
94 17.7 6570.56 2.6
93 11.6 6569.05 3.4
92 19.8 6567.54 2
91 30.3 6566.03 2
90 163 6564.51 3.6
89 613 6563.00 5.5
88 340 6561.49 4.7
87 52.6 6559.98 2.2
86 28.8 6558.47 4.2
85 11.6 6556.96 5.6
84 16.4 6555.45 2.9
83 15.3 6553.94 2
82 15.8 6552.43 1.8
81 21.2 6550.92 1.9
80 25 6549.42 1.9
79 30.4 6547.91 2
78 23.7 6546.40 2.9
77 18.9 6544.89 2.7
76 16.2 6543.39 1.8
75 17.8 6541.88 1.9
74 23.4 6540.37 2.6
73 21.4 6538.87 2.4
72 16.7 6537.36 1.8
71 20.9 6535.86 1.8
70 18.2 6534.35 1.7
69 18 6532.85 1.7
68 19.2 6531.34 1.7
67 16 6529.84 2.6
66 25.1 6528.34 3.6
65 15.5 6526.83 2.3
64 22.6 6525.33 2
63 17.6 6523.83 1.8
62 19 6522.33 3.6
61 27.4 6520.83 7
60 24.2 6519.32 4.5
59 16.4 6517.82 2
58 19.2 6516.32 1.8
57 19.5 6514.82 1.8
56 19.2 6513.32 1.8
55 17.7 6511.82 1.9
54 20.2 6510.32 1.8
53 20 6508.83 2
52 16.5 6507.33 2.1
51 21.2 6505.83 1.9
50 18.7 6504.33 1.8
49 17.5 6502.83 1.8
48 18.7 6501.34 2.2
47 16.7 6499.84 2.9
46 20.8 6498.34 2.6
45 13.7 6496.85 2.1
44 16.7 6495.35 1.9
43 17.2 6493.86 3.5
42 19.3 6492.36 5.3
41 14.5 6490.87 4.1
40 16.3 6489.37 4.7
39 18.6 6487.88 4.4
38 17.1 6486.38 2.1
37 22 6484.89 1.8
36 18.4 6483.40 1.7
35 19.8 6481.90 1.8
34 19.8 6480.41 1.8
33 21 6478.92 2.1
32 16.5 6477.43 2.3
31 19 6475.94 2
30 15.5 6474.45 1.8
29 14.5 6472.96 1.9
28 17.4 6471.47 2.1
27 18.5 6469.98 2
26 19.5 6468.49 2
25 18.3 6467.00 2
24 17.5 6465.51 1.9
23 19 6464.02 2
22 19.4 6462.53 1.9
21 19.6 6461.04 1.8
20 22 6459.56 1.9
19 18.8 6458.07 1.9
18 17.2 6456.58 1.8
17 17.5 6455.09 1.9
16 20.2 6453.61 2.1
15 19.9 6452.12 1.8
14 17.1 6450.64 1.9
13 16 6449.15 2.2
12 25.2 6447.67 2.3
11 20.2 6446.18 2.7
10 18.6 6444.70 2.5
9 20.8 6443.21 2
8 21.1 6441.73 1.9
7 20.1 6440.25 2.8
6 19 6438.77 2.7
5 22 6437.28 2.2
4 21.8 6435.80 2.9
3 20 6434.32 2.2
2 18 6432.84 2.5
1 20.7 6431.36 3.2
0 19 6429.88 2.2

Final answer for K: 5.0 angstrom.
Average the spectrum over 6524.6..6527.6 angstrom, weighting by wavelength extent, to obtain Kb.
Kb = 19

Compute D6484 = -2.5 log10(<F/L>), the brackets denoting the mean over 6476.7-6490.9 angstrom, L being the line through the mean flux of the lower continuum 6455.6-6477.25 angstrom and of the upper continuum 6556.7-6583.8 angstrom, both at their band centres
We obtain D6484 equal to 0.47 mag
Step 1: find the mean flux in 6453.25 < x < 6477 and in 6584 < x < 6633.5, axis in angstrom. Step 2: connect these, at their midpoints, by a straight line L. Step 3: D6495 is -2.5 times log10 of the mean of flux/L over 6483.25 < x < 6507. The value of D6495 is 0.03 mag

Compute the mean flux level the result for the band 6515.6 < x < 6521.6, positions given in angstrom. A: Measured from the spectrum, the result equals 21.8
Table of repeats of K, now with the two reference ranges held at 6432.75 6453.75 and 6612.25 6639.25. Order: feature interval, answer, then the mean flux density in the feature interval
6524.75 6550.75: -1.8 angstrom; 20.5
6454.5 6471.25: 0.9 angstrom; 18.8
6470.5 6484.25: 1.2 angstrom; 18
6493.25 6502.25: 1.0 angstrom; 17.3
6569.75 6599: -4.8 angstrom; 21.9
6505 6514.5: 0.2 angstrom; 19.2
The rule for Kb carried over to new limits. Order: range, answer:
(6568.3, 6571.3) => 14.7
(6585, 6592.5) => 19.3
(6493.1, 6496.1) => 16.9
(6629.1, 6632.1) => 21.1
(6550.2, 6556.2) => 17.1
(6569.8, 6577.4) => 16.4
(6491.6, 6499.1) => 17.5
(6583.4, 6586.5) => 34.5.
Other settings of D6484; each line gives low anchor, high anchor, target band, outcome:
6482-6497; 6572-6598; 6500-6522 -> -0.05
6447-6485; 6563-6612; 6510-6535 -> 0.30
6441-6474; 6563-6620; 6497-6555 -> 0.28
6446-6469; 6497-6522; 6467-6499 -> 0.08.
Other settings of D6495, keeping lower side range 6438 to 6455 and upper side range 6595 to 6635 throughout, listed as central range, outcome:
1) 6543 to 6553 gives -0.16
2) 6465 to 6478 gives 0.12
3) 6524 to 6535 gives -0.01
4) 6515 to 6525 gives -0.08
